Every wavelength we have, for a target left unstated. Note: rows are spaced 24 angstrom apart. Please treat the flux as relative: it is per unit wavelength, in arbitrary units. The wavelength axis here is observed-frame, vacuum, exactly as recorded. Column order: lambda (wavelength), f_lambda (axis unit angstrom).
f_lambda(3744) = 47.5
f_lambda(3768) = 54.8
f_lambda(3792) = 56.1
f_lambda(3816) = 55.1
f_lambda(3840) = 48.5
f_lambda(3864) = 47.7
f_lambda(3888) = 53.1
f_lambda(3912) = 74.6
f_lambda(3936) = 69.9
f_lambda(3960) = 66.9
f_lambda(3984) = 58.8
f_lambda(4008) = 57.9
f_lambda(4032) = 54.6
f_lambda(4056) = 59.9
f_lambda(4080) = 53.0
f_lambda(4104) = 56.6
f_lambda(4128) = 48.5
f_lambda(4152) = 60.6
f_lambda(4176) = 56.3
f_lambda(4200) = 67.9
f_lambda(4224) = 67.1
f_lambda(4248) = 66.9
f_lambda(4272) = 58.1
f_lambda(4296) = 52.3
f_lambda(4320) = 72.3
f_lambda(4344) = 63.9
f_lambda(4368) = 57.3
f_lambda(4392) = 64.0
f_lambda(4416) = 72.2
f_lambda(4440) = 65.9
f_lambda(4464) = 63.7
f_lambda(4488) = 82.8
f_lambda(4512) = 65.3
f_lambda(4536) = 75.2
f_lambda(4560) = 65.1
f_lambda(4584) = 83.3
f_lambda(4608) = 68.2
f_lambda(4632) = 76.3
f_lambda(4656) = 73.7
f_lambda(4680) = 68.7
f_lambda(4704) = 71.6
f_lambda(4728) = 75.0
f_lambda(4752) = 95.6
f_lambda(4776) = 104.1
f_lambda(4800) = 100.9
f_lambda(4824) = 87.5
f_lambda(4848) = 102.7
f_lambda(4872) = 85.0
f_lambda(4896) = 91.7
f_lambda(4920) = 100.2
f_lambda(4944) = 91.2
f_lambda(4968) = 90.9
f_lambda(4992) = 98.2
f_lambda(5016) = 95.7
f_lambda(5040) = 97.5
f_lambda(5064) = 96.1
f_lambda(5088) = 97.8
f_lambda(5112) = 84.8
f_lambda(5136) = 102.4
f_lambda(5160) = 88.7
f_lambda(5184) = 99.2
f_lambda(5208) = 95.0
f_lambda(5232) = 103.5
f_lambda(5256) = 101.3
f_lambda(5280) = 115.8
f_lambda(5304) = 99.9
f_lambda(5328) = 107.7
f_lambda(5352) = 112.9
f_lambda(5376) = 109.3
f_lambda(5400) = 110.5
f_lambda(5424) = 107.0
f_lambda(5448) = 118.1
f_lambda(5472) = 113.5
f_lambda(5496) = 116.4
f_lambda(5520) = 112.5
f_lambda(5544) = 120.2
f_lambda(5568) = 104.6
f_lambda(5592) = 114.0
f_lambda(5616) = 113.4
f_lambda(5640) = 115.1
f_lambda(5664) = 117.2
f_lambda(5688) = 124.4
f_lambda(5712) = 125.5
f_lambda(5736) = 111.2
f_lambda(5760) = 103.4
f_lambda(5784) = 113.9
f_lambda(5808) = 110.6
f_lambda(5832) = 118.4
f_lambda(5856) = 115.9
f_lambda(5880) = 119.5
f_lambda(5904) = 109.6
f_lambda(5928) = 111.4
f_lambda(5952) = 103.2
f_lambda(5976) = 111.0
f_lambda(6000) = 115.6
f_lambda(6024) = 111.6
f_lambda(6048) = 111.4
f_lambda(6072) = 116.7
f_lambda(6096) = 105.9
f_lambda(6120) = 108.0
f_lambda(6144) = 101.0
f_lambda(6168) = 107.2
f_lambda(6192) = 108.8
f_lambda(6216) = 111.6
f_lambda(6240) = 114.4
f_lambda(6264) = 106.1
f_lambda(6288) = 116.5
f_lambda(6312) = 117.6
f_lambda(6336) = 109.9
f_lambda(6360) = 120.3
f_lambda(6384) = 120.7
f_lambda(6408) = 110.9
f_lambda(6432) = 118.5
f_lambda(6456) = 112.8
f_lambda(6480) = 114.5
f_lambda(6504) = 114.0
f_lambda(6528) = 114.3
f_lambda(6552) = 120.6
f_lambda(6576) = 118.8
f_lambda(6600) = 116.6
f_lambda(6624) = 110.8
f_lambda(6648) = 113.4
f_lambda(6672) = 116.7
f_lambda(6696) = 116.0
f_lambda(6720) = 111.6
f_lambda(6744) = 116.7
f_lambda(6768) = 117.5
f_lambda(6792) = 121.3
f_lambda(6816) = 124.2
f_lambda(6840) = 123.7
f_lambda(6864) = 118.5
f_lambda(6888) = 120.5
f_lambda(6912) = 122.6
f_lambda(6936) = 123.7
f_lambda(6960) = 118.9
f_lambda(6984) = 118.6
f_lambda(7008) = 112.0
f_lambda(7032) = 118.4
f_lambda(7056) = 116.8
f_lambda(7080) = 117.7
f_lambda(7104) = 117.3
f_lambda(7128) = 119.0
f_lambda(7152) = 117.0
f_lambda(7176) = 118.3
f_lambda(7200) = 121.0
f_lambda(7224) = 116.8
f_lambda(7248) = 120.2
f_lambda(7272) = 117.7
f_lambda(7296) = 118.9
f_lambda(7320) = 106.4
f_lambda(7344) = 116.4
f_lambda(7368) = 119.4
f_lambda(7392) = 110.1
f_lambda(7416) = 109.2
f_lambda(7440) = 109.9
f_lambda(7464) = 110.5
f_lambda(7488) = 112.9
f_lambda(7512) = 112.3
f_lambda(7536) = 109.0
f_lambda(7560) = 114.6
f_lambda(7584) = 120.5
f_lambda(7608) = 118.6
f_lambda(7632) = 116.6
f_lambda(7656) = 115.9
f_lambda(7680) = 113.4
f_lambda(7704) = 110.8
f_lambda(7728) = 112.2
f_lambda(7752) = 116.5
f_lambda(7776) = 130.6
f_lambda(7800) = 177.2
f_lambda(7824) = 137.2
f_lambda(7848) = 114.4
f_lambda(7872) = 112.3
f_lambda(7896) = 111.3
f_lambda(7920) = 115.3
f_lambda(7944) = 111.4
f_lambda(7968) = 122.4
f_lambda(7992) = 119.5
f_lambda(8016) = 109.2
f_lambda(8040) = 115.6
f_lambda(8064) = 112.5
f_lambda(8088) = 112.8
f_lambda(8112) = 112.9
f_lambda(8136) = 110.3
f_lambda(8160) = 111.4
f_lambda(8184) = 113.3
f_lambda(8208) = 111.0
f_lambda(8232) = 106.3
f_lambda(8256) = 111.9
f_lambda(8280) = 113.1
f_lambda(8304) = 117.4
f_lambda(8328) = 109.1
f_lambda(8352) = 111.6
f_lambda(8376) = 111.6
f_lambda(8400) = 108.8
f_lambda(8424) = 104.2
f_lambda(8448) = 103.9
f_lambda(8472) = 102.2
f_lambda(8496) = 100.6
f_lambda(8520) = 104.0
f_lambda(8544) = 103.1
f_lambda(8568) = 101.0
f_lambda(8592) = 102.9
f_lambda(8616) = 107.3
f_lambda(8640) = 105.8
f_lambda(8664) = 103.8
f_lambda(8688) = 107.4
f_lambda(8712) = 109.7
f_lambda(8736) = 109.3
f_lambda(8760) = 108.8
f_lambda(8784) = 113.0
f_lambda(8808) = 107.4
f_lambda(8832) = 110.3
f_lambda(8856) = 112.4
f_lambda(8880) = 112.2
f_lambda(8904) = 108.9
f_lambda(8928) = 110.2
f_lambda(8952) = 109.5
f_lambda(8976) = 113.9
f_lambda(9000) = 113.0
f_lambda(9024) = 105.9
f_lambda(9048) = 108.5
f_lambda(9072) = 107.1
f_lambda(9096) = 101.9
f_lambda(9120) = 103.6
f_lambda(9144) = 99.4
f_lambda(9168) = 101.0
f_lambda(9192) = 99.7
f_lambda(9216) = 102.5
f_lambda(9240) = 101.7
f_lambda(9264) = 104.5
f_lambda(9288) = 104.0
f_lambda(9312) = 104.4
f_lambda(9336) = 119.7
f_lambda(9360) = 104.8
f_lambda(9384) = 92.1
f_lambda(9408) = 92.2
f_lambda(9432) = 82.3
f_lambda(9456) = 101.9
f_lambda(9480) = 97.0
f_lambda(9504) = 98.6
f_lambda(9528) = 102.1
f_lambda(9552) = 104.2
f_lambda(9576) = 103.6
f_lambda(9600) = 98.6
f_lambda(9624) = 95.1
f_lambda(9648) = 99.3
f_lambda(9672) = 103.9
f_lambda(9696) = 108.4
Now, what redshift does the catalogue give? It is 0.19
